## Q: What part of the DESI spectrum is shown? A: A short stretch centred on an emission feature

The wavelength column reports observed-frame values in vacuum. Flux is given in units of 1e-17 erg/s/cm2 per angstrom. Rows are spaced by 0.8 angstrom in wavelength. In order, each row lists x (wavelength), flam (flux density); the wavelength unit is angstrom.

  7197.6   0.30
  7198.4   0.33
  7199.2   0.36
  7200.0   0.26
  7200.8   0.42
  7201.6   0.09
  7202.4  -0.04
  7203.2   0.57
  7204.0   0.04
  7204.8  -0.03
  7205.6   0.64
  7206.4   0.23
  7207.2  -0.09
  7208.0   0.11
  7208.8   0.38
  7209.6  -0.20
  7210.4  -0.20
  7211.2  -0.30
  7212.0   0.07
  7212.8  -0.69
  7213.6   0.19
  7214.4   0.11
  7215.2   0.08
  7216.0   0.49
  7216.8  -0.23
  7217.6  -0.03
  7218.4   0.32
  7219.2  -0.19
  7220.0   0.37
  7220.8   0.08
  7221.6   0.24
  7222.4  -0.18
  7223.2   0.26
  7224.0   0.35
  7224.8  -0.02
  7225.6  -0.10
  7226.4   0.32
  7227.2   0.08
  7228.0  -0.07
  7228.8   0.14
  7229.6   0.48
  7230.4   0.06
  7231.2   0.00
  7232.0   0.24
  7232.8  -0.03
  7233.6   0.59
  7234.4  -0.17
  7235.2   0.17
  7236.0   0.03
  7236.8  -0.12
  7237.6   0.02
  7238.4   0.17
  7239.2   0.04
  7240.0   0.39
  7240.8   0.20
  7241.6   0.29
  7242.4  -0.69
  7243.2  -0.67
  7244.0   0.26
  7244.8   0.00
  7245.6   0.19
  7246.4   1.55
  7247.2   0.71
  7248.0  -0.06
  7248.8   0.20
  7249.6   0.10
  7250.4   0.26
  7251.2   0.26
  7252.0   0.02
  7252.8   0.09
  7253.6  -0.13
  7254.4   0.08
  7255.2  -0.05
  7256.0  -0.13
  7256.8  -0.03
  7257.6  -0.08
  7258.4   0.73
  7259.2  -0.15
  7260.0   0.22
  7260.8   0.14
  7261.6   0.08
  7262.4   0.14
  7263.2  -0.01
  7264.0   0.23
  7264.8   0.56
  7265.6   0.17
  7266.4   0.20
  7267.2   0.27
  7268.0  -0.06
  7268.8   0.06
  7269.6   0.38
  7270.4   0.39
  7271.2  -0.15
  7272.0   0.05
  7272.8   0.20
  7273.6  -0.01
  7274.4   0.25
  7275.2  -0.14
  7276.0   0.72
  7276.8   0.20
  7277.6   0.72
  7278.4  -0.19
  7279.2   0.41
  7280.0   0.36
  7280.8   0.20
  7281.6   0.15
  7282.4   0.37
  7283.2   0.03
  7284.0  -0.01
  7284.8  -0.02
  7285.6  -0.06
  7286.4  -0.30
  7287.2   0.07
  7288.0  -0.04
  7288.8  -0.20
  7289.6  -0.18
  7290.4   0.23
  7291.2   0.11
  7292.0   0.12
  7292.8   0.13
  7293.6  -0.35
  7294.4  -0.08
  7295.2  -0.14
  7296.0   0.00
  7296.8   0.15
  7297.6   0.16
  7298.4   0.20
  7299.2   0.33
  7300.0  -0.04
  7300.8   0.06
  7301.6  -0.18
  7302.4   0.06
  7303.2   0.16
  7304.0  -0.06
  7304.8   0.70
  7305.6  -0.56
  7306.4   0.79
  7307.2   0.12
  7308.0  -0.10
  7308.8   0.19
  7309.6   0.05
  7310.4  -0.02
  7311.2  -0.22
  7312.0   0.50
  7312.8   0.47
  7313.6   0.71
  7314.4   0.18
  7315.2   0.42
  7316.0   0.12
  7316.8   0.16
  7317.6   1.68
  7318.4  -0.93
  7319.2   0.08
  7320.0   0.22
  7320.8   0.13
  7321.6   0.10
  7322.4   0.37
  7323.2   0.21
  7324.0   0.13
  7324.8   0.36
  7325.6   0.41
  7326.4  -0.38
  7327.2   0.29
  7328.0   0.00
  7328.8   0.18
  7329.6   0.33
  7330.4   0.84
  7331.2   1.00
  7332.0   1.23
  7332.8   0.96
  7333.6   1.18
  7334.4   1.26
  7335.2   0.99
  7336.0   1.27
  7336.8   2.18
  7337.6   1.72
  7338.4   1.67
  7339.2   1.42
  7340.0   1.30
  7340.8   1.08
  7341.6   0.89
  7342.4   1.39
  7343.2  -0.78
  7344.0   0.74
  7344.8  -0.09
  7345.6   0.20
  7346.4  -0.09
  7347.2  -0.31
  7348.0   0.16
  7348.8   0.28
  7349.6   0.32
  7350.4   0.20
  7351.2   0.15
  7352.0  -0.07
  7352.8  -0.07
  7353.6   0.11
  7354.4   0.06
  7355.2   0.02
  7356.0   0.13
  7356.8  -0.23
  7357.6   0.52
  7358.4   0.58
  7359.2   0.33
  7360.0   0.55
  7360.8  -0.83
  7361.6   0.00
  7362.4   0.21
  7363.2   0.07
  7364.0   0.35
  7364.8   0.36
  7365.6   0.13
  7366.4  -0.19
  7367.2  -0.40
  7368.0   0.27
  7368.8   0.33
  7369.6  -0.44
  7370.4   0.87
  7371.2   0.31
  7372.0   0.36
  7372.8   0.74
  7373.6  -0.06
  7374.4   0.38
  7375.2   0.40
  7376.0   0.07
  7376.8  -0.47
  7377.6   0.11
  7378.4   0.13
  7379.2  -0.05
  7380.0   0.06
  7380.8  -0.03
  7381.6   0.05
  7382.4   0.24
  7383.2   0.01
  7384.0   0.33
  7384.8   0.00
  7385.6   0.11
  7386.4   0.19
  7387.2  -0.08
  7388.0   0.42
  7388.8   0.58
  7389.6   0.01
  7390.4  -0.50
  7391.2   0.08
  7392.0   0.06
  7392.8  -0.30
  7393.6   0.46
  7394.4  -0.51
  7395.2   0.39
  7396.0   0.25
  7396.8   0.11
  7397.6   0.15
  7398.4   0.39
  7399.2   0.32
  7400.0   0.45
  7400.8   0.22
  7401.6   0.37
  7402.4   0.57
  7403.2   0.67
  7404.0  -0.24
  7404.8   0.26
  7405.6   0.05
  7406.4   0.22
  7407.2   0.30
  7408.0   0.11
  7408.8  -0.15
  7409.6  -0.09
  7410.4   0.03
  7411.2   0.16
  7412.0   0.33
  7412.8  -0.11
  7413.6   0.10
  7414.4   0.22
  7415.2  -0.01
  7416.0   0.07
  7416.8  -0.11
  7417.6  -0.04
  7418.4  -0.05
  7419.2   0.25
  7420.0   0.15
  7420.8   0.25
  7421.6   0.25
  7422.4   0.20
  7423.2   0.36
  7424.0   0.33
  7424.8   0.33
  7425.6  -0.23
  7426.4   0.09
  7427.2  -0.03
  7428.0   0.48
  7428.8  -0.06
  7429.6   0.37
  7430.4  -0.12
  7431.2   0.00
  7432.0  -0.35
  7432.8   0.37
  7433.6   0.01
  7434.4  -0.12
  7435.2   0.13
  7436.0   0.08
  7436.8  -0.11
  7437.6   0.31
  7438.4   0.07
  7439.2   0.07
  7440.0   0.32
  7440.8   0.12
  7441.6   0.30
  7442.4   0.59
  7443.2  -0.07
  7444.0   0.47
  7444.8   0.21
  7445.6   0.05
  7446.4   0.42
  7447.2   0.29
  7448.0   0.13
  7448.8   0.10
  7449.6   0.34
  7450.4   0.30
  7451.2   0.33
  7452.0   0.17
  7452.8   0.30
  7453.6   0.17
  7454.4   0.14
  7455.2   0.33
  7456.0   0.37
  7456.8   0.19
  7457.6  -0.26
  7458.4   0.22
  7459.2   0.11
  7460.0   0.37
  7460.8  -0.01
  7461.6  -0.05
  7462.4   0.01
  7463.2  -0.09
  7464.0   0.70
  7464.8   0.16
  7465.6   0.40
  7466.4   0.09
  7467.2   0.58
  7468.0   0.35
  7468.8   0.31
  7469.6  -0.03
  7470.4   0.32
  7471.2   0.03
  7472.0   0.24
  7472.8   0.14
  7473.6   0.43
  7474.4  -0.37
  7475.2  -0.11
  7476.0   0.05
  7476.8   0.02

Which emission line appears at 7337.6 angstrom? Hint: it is [O II] 3727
